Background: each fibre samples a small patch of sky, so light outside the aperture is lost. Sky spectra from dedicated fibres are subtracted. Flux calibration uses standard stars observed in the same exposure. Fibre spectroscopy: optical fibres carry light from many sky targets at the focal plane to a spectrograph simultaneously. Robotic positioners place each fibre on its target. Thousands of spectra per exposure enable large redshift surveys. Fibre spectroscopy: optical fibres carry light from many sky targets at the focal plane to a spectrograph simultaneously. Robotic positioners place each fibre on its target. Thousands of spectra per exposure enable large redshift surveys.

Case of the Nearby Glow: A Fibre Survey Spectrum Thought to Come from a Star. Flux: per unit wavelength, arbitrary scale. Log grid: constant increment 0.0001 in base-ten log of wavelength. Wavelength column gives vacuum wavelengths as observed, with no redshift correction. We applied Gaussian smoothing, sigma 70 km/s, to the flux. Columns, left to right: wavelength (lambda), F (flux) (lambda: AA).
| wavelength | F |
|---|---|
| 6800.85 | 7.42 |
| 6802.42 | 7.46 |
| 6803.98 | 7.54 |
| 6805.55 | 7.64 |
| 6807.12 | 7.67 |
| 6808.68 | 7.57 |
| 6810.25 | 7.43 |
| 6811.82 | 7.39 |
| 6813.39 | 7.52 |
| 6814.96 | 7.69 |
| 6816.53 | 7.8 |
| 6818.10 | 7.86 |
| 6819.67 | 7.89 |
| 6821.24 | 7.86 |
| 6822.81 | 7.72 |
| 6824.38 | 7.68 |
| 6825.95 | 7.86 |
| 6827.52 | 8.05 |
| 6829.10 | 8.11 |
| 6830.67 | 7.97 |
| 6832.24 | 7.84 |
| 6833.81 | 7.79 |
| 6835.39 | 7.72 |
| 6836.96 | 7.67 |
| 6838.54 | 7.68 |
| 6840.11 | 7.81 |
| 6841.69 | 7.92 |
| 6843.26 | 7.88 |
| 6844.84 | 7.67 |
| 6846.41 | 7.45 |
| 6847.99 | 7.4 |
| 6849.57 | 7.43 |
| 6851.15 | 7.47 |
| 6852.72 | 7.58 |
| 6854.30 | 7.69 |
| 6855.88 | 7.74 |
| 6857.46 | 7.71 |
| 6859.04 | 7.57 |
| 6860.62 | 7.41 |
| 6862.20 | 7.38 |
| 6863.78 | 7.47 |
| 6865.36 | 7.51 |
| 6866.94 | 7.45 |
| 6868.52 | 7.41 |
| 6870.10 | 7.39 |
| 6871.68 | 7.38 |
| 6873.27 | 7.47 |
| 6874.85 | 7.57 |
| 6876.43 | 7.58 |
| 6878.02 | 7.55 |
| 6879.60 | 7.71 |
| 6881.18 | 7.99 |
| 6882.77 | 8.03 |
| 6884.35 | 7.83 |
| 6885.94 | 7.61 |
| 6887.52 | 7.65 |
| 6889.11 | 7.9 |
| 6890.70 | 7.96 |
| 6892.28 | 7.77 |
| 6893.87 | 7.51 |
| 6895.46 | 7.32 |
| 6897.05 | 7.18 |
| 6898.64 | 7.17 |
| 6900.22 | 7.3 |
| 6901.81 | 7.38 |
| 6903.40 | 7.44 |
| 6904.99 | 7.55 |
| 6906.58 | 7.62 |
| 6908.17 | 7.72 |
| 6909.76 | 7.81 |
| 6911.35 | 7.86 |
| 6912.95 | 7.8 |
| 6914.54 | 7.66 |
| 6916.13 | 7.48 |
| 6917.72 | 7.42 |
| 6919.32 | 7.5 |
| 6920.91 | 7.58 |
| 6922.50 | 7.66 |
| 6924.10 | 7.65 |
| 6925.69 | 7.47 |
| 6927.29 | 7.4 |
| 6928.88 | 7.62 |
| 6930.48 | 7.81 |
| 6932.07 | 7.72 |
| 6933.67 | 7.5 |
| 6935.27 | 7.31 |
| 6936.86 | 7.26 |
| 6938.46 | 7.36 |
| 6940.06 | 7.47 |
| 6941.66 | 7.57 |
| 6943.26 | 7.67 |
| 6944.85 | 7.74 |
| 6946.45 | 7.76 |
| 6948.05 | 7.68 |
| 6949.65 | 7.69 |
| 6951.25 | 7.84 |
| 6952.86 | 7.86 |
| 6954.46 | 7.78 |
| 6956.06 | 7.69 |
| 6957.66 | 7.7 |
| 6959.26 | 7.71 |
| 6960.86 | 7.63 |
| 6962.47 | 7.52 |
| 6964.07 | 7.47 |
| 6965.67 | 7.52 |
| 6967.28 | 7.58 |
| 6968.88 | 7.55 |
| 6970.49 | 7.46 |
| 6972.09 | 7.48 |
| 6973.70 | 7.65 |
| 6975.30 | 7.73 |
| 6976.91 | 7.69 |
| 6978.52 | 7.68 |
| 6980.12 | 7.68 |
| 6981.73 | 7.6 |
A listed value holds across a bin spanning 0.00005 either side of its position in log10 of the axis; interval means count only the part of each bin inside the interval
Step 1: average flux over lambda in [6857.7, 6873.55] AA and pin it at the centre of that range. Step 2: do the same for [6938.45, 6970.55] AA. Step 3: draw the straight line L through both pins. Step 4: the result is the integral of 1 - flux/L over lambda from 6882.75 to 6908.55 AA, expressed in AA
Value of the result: -0.2 AA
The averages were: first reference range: 7.45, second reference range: 7.64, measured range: 7.57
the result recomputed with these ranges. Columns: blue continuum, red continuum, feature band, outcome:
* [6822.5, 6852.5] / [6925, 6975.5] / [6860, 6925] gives 0.8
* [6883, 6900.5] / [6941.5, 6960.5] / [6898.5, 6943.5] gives 0.7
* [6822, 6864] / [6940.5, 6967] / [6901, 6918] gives 0.1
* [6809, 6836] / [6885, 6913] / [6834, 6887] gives 0.4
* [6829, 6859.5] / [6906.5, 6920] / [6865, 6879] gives 0.4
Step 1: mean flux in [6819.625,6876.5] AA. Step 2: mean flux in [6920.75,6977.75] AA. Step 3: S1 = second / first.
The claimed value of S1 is 1.0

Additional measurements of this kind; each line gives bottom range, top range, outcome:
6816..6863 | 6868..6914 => 0.98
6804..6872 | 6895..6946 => 0.98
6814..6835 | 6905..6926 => 0.97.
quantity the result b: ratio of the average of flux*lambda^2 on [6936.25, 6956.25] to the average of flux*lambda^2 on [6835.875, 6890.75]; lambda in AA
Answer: 1.03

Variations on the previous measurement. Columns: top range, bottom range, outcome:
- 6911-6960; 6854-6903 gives 1.02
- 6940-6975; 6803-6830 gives 1.03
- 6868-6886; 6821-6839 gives 0.99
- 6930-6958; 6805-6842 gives 1.02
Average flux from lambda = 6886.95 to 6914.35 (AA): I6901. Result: 7.58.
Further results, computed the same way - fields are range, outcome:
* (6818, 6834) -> 7.88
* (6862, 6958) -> 7.59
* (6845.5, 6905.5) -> 7.55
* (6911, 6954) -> 7.6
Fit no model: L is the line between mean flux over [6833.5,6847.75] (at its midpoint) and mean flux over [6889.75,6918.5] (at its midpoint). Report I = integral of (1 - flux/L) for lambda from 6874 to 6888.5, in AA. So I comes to -0.2 AA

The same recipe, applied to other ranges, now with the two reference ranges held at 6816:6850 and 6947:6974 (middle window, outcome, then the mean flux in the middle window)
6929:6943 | 0.27 AA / 7.51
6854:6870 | 0.46 AA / 7.52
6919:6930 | 0.16 AA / 7.57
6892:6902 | 0.46 AA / 7.35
